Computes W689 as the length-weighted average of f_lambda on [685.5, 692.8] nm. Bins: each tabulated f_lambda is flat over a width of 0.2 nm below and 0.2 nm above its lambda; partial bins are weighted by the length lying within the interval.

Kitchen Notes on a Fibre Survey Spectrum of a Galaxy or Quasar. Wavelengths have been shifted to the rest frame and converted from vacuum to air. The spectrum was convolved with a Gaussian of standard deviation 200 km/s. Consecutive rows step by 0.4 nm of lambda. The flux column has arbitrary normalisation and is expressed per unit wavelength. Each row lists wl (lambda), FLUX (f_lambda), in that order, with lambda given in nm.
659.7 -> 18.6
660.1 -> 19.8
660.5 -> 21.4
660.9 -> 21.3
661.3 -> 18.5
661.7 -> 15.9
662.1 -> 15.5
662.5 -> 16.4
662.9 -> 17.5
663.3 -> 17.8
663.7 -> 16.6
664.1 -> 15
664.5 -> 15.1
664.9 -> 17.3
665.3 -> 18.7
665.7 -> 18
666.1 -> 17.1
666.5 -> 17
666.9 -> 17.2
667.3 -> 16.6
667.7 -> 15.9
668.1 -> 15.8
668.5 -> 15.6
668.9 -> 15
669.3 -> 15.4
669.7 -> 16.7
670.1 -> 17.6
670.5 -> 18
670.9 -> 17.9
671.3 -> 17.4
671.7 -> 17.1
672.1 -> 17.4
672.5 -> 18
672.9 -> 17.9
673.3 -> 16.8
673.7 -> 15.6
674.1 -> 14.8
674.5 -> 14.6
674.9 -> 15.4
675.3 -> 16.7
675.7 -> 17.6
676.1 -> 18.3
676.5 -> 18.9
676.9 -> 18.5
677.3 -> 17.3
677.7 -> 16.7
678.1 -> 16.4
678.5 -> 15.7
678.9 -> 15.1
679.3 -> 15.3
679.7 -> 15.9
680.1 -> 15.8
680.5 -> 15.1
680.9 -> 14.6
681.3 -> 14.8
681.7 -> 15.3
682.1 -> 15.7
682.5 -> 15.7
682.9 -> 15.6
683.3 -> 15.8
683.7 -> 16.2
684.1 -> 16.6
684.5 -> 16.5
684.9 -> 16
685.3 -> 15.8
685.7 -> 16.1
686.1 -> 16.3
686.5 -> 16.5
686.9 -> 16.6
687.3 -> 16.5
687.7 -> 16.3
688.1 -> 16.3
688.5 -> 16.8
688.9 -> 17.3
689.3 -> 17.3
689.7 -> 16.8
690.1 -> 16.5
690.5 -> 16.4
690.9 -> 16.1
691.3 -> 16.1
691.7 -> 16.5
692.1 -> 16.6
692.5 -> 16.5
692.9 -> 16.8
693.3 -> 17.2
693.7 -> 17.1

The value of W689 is 16.5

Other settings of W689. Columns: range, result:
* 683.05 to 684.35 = 16.2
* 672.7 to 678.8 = 16.7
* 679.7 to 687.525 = 15.9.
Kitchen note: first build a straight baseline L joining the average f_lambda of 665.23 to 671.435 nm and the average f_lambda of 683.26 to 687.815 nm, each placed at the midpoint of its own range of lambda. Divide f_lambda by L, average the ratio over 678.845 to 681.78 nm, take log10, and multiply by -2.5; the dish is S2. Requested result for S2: 0.08 mag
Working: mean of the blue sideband 16.8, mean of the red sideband 16.3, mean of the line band 15.2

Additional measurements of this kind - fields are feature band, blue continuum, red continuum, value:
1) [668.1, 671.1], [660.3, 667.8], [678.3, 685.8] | 0.017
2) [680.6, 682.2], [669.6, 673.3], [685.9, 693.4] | 0.133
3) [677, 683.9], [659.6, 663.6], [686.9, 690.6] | 0.093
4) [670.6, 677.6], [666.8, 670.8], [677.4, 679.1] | -0.057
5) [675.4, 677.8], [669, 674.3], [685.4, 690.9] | -0.067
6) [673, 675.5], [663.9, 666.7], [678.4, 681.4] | 0.012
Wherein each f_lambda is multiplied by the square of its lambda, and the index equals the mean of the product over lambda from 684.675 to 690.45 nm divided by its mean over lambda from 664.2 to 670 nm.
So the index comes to 1.06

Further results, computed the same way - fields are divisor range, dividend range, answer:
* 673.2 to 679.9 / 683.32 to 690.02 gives 1.03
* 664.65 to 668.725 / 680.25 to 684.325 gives 0.96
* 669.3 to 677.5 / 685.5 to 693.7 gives 1.02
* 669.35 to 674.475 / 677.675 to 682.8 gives 0.94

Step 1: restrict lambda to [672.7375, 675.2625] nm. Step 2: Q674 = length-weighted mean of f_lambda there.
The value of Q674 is 15.9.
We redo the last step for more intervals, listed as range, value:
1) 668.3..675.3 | 16.5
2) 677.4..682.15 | 15.6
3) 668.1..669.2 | 15.4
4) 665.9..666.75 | 17.1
